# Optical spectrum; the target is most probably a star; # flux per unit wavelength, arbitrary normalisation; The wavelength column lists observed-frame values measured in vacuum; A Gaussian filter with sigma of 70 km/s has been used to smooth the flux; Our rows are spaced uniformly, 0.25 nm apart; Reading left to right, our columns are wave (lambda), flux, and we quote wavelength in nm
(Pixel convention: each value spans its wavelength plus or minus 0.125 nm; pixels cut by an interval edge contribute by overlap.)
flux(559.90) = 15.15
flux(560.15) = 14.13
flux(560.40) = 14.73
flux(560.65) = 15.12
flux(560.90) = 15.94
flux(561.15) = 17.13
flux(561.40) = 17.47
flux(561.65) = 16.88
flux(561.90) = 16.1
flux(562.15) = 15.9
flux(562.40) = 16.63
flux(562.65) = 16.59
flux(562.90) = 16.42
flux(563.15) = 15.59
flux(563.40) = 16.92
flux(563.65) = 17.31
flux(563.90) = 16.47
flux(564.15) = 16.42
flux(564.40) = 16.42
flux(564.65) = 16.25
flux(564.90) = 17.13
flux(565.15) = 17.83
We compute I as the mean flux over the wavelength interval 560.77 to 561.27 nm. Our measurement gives 16.5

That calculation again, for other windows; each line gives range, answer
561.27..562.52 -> 16.6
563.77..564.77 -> 16.4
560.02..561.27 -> 15.4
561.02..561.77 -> 17.2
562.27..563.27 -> 16.3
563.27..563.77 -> 17.1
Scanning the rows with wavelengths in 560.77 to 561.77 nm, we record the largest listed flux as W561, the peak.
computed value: 17.47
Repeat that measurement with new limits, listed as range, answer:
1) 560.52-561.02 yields 15.94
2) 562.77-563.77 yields 17.31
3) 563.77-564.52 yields 16.47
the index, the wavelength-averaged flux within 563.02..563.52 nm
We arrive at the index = 16.3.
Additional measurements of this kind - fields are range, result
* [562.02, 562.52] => 16.3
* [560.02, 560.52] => 14.4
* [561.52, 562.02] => 16.5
